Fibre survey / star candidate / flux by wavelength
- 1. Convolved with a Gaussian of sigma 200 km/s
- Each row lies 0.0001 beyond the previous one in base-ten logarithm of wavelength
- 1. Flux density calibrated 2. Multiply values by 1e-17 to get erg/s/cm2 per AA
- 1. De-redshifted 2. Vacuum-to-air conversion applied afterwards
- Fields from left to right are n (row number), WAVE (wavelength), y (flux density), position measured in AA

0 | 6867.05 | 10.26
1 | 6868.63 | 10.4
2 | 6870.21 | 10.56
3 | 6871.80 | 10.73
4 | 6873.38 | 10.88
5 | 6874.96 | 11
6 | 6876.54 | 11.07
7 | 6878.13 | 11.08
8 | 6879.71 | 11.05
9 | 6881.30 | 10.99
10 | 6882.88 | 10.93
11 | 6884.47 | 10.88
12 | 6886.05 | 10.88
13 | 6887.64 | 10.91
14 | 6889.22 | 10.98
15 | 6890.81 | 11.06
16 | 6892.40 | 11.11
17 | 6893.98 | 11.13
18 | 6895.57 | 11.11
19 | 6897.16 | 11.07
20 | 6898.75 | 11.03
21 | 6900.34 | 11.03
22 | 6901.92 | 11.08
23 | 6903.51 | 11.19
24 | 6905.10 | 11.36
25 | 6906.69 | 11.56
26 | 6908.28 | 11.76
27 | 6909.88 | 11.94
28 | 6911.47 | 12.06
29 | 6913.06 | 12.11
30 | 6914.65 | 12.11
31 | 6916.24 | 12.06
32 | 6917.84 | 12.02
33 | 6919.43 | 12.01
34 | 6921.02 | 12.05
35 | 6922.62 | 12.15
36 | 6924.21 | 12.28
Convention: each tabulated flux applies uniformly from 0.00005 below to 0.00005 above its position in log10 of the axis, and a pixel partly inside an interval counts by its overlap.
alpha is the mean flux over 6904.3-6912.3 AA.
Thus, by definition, 11.7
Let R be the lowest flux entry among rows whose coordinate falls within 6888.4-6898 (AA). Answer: 10.98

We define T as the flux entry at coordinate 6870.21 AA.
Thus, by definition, 10.56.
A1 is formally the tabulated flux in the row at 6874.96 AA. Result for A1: 11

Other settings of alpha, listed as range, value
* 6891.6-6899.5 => 11.1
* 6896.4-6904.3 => 11.1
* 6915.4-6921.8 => 12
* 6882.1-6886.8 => 10.9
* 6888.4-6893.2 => 11.1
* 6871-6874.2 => 10.8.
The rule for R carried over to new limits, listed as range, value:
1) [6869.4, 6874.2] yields 10.56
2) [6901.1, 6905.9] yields 11.08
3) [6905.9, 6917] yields 11.56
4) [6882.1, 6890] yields 10.88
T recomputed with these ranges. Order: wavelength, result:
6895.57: 11.11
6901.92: 11.08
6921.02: 12.05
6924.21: 12.28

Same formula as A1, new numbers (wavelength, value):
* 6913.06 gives 12.11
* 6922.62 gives 12.15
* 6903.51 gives 11.19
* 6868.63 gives 10.4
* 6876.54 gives 11.07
